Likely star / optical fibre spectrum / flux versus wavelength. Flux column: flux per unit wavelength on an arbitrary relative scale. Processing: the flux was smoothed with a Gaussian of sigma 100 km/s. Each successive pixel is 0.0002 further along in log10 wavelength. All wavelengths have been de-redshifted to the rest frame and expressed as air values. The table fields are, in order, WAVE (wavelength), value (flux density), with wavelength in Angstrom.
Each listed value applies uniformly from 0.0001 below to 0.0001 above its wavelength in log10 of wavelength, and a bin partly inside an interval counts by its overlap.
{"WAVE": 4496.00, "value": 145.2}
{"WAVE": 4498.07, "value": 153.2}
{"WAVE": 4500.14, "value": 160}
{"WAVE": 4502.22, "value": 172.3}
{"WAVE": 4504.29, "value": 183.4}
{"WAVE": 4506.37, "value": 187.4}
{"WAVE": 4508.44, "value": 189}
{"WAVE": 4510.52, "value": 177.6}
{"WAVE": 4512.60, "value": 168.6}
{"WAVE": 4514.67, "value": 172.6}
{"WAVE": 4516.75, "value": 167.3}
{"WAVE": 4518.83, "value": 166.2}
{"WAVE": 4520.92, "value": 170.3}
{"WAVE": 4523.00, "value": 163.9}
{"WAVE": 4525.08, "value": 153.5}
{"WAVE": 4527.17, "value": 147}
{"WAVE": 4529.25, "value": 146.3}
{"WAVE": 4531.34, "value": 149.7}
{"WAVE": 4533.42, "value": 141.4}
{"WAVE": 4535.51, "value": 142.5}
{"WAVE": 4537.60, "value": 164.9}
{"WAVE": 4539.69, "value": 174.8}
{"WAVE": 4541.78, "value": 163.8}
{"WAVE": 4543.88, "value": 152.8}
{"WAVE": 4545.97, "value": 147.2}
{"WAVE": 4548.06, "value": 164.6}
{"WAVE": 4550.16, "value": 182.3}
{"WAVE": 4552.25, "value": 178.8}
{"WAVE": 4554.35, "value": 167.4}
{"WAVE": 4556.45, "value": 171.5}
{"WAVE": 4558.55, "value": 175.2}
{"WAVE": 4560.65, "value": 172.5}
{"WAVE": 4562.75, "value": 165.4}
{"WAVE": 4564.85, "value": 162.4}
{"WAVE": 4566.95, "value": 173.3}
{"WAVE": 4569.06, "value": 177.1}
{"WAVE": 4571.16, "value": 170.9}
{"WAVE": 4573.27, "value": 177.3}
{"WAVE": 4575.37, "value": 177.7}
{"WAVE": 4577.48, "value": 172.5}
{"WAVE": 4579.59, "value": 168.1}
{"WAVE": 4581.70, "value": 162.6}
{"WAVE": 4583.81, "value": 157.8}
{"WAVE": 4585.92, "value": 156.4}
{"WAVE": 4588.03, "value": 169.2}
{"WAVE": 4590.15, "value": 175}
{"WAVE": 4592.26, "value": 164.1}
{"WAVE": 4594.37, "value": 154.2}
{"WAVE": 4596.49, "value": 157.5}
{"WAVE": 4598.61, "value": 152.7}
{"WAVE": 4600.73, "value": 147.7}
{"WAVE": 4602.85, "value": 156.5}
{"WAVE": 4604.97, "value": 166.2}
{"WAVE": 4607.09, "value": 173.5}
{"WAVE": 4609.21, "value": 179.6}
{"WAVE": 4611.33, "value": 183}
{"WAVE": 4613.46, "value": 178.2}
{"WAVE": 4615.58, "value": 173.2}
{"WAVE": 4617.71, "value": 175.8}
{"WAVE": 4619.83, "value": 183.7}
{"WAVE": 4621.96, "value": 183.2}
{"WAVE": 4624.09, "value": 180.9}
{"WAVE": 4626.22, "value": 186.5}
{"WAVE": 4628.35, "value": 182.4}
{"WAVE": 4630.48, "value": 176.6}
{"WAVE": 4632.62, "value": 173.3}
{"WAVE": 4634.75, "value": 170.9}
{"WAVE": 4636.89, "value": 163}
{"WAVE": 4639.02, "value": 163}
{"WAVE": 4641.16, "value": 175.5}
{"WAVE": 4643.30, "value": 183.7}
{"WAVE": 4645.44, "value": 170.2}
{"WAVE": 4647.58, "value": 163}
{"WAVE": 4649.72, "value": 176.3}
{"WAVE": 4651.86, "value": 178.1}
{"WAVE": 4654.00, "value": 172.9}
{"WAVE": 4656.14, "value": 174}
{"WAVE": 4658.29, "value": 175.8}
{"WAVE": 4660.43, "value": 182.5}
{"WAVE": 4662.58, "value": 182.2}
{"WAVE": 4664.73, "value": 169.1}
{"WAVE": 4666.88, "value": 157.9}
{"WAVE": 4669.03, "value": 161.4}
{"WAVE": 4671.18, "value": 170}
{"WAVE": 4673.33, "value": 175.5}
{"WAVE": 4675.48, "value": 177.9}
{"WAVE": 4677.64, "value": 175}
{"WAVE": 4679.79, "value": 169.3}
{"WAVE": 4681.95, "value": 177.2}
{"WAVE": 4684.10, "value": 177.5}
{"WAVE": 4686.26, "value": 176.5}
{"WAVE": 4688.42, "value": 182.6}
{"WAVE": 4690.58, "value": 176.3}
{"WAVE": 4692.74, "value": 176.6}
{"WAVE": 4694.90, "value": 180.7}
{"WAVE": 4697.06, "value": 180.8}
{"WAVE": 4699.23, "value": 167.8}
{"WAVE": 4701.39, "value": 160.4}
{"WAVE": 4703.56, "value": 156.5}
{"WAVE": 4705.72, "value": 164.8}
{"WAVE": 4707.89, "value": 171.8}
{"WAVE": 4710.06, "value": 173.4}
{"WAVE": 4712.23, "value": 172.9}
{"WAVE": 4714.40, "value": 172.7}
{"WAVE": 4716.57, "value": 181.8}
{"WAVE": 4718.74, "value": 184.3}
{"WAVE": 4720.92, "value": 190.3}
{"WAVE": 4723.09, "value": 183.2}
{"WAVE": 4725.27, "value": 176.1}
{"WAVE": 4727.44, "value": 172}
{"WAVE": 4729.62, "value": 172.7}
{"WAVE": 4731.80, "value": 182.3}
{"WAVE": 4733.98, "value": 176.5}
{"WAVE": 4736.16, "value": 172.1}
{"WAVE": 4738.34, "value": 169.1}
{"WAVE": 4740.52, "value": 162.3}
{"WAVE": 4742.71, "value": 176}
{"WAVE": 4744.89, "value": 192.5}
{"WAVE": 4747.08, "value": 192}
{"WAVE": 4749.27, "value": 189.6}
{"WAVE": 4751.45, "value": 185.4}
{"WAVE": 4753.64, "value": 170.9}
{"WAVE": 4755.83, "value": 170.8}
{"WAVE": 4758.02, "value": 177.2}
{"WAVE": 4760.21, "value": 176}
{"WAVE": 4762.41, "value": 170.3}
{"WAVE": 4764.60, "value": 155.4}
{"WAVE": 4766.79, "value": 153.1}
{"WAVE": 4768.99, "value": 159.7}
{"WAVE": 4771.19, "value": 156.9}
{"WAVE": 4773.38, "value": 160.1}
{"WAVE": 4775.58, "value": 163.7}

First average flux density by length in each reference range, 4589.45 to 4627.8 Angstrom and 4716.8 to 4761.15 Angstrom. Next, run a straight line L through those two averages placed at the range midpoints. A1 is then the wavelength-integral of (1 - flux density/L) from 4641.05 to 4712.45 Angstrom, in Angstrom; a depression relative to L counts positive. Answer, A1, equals 0.7 Angstrom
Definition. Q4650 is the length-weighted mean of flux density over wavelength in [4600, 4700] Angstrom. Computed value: 174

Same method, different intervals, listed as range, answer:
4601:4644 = 175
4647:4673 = 172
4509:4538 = 160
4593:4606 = 156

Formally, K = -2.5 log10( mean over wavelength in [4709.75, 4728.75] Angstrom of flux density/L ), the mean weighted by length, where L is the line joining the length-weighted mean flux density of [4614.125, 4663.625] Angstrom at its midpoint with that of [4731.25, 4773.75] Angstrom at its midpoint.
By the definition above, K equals -0.032 mag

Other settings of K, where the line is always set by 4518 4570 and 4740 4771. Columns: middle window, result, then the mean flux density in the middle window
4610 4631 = -0.09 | 180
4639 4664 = -0.04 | 175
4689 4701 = -0.03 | 176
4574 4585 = -0.02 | 168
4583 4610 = 0.02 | 162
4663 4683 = -0.01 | 171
